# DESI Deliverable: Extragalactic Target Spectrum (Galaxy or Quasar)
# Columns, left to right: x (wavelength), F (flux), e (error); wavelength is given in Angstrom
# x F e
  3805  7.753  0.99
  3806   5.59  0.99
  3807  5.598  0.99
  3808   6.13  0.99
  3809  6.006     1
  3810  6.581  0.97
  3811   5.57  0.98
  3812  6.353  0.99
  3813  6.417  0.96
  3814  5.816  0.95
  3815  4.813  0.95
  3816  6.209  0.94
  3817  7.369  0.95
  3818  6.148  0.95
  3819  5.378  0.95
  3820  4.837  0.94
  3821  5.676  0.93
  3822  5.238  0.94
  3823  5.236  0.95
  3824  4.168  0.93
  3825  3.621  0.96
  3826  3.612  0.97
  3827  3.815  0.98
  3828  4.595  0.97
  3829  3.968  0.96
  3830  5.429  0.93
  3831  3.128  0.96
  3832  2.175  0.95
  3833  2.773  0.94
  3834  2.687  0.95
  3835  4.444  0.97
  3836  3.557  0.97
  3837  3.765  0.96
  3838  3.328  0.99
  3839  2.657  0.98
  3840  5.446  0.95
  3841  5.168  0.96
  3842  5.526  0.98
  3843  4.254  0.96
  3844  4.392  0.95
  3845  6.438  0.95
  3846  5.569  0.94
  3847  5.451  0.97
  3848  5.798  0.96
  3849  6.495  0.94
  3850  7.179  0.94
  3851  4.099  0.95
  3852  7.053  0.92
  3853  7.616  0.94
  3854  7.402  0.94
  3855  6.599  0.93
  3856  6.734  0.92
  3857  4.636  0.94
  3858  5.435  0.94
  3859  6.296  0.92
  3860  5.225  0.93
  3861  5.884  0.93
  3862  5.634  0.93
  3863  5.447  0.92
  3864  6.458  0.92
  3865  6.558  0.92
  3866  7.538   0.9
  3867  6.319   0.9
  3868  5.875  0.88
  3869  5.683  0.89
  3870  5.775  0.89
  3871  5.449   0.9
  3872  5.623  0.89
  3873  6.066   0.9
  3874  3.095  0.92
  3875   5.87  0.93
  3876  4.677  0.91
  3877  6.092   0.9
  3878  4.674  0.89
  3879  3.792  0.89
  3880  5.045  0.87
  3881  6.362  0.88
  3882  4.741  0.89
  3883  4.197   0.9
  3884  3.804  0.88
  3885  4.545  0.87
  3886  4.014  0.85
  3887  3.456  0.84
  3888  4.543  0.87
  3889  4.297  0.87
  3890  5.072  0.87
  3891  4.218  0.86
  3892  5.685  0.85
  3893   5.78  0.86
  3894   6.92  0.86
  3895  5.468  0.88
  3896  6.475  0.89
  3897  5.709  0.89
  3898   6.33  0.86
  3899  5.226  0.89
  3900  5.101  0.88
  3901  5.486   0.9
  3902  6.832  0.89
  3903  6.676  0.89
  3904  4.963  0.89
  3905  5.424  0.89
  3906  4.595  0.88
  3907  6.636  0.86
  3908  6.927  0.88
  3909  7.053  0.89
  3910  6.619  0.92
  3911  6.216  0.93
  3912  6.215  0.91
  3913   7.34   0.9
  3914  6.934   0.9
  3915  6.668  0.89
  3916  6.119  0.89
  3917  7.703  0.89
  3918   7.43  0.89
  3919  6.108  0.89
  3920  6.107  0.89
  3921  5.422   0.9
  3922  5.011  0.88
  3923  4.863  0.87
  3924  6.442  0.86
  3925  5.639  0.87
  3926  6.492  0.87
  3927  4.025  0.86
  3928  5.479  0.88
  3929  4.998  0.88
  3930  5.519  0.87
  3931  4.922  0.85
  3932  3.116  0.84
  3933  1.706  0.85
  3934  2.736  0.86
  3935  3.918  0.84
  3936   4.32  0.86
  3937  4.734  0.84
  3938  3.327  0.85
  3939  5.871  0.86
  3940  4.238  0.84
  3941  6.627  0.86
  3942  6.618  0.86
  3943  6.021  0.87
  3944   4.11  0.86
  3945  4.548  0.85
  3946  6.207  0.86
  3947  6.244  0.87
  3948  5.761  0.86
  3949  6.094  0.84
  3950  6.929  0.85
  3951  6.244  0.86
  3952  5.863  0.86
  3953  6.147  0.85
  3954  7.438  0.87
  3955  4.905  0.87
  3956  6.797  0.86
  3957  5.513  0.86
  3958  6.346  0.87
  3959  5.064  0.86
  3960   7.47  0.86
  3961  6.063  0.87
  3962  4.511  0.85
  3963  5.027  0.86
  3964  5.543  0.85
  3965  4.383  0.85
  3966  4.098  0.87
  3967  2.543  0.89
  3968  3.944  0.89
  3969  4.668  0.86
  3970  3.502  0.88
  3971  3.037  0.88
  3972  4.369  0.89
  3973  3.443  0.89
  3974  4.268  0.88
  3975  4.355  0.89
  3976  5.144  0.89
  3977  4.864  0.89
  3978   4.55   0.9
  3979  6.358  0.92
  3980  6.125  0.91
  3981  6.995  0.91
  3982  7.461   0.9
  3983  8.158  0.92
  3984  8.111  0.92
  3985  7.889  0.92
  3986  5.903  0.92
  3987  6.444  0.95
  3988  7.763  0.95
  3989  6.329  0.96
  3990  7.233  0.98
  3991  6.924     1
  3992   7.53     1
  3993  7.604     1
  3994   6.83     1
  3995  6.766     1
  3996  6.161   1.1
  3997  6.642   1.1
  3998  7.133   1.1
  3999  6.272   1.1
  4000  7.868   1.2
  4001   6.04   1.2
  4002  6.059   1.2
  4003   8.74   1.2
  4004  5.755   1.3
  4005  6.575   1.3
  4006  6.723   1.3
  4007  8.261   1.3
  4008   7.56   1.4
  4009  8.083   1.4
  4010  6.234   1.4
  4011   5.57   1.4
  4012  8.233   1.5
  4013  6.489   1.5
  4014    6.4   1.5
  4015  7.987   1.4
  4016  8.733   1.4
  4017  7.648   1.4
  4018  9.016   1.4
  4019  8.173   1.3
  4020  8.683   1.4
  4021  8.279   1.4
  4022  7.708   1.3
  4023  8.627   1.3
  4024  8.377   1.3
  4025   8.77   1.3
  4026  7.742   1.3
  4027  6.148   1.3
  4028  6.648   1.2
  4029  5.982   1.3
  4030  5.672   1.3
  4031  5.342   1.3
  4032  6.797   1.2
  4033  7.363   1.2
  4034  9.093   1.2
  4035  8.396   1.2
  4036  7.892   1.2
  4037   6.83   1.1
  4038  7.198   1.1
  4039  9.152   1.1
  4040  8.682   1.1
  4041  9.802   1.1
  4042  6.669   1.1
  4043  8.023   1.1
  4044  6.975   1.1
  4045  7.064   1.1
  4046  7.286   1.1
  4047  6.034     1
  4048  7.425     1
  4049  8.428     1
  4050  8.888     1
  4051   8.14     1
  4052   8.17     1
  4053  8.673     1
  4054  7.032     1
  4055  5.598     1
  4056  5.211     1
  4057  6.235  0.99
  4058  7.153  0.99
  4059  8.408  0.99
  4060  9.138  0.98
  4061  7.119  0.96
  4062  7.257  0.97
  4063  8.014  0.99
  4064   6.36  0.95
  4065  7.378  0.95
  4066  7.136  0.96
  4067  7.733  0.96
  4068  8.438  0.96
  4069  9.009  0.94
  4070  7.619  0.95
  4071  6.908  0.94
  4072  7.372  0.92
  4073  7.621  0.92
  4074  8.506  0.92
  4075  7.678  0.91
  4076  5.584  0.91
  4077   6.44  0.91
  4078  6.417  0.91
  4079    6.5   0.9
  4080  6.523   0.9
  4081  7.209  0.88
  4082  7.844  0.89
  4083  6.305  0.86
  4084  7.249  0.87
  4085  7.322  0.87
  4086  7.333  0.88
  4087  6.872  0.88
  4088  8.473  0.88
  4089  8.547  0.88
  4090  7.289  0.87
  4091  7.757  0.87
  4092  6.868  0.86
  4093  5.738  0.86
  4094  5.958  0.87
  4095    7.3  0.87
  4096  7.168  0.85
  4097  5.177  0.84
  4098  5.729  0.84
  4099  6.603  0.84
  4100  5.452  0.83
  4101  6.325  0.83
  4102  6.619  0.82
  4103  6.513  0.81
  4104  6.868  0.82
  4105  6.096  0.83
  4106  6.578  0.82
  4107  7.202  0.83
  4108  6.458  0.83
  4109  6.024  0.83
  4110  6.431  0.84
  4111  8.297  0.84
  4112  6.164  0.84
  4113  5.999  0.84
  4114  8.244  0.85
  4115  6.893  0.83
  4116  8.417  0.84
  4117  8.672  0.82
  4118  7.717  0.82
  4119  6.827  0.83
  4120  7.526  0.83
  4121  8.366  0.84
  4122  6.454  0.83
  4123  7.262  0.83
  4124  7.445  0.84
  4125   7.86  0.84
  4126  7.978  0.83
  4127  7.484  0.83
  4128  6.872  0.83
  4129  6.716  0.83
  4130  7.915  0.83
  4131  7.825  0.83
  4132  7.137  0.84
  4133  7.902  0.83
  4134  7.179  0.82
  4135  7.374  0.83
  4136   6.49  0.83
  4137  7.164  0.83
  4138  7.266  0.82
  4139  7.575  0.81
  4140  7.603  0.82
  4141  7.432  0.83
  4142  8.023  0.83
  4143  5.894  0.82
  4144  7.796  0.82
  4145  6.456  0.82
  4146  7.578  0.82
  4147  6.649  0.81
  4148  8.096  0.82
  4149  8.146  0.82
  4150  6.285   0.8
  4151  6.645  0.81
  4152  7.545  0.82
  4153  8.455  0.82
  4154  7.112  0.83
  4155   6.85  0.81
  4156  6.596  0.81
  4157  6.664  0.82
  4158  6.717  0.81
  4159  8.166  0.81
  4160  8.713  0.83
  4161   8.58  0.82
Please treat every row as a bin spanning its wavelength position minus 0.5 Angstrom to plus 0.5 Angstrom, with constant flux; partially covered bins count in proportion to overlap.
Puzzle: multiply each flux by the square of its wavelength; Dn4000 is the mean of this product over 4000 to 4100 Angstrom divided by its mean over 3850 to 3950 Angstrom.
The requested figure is 1.4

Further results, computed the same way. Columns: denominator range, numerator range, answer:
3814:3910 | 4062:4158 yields 1.54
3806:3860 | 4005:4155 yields 1.59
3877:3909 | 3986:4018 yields 1.41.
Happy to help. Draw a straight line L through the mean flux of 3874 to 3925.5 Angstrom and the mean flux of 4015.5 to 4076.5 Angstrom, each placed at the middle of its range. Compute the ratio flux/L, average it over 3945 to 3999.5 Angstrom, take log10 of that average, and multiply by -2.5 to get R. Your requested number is 0.13 mag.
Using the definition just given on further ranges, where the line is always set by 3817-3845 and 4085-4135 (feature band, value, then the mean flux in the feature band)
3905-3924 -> -0.22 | 6.31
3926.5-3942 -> 0.20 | 4.44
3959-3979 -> 0.24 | 4.57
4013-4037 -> -0.21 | 7.59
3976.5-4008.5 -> -0.16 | 6.86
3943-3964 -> -0.06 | 5.86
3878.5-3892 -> 0.09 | 4.51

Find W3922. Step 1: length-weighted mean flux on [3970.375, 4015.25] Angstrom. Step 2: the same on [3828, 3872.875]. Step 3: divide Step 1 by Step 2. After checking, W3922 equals 1.2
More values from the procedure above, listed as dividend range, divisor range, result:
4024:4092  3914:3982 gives 1.40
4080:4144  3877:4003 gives 1.26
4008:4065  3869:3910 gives 1.41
